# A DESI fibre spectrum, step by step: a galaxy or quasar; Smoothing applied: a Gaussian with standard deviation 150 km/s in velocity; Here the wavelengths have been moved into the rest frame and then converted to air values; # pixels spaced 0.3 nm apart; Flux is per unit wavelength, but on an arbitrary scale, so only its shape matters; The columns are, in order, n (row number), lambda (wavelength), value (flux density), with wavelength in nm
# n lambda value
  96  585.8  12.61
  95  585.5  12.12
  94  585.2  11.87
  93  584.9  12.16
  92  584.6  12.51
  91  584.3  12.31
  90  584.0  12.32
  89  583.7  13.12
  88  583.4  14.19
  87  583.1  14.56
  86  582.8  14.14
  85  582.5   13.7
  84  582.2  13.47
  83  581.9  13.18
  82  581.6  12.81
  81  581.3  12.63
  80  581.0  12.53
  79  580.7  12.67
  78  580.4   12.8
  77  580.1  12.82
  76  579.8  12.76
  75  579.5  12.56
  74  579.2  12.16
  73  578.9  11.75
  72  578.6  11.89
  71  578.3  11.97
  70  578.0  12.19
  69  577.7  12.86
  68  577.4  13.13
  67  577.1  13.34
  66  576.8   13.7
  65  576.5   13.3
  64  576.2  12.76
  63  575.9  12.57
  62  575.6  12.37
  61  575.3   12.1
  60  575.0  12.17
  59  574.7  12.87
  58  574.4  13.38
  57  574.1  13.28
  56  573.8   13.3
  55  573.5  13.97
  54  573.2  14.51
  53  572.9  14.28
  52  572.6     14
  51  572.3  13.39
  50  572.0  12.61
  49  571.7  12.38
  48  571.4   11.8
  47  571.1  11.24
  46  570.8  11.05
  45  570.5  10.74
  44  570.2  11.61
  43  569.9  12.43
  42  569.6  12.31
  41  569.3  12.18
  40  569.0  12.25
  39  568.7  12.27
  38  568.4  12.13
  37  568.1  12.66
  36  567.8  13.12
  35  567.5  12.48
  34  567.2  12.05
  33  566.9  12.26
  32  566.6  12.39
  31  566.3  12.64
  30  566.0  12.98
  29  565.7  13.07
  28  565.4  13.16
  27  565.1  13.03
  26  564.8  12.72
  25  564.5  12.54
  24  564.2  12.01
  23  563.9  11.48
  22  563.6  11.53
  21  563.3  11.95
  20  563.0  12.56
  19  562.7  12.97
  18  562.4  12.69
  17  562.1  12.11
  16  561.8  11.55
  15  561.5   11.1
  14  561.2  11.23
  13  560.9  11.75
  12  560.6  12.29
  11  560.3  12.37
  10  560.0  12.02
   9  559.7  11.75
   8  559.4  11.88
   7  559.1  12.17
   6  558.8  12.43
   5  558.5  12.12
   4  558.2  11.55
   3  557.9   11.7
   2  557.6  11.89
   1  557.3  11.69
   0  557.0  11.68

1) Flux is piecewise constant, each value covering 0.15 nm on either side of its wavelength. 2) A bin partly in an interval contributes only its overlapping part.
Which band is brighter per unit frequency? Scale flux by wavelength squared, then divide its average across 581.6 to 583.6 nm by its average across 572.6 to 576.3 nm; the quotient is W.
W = 1.08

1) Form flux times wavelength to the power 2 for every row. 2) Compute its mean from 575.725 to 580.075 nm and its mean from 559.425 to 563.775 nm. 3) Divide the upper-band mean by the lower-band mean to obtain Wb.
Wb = 1.1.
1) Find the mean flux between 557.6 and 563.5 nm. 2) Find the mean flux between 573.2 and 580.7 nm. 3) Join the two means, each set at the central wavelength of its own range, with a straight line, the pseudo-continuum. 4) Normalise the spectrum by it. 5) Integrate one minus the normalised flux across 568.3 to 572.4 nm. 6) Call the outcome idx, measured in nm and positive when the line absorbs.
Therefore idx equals 0.15 nm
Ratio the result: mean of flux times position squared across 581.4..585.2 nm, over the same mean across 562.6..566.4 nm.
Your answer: 1.12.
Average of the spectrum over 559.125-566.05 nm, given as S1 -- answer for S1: 12.2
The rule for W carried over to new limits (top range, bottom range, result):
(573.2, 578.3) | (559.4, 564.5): 1.14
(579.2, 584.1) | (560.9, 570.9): 1.13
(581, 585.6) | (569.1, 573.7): 1.08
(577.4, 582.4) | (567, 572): 1.08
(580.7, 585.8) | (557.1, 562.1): 1.19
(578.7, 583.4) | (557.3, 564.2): 1.17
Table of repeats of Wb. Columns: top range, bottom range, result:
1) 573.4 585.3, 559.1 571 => 1.11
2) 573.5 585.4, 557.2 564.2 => 1.15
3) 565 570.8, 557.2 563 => 1.06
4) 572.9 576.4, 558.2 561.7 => 1.16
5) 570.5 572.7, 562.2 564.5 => 1.03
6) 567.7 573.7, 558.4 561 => 1.08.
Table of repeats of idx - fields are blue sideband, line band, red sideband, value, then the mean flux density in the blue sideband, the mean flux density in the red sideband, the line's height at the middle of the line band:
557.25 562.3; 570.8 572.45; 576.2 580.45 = 0.03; 11.9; 12.7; 12.4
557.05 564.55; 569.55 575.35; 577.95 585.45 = -0.13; 12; 12.8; 12.4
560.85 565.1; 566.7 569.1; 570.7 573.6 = 0.02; 12.1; 12.9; 12.5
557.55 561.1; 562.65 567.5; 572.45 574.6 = 0.10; 12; 13.8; 12.7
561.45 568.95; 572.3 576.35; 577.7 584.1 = -0.17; 12.4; 12.9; 12.7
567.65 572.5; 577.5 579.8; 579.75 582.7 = 0.09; 12.2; 13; 12.8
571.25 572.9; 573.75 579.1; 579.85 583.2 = 0.15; 13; 13.2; 13.1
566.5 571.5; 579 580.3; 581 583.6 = 0.07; 12.1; 13.5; 13.2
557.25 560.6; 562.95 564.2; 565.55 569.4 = 0.04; 12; 12.5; 12.3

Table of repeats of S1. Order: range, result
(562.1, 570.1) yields 12.4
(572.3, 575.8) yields 13.3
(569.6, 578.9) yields 12.7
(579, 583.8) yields 13.1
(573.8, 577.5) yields 12.9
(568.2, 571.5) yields 11.8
